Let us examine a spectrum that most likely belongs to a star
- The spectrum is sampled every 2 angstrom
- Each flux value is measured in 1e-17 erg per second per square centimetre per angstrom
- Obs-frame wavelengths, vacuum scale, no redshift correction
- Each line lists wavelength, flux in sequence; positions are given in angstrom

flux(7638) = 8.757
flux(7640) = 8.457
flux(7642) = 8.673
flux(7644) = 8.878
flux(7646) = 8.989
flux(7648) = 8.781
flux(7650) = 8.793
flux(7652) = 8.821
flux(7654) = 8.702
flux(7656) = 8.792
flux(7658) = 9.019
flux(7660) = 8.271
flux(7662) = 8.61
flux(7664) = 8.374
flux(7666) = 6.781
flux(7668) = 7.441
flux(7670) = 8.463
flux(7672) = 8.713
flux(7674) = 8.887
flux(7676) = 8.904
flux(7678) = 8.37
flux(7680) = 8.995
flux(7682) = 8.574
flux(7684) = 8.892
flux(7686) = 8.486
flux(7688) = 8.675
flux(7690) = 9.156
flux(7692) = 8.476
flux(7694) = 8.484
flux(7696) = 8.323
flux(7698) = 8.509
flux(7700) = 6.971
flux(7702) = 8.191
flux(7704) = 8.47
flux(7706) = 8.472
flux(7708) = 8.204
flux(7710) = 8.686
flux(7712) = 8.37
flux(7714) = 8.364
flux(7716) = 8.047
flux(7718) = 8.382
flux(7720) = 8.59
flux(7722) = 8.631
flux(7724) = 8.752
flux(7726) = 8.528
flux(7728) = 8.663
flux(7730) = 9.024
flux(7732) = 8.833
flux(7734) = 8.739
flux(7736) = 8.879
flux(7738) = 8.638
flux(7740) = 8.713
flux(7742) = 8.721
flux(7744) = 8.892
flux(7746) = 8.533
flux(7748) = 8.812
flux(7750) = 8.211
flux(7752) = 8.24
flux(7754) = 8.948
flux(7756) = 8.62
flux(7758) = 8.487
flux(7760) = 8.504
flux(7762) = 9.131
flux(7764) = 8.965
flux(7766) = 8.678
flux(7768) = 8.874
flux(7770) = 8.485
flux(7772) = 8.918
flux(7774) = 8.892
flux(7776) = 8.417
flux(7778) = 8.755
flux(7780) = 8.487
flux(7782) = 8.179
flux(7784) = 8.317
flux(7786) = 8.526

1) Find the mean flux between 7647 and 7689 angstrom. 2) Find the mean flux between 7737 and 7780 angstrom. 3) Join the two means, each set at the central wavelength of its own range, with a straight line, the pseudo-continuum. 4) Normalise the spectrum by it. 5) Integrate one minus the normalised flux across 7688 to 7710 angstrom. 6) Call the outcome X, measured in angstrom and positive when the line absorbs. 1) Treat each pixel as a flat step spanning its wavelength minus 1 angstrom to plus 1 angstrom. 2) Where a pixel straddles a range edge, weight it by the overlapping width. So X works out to 0.6 angstrom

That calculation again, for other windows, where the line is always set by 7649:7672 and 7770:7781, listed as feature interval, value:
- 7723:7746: -0.48 angstrom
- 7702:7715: 0.15 angstrom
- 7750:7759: 0.09 angstrom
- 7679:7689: -0.33 angstrom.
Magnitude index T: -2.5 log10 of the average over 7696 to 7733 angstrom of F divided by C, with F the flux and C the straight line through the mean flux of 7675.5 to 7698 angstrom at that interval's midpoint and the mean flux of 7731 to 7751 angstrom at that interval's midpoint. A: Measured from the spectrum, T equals 0.03 mag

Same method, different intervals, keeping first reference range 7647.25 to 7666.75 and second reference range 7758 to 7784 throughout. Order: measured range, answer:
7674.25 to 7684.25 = -0.03 mag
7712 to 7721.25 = 0.03 mag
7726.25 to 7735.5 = -0.02 mag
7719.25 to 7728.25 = 0.00 mag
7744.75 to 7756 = 0.01 mag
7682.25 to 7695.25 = -0.02 mag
